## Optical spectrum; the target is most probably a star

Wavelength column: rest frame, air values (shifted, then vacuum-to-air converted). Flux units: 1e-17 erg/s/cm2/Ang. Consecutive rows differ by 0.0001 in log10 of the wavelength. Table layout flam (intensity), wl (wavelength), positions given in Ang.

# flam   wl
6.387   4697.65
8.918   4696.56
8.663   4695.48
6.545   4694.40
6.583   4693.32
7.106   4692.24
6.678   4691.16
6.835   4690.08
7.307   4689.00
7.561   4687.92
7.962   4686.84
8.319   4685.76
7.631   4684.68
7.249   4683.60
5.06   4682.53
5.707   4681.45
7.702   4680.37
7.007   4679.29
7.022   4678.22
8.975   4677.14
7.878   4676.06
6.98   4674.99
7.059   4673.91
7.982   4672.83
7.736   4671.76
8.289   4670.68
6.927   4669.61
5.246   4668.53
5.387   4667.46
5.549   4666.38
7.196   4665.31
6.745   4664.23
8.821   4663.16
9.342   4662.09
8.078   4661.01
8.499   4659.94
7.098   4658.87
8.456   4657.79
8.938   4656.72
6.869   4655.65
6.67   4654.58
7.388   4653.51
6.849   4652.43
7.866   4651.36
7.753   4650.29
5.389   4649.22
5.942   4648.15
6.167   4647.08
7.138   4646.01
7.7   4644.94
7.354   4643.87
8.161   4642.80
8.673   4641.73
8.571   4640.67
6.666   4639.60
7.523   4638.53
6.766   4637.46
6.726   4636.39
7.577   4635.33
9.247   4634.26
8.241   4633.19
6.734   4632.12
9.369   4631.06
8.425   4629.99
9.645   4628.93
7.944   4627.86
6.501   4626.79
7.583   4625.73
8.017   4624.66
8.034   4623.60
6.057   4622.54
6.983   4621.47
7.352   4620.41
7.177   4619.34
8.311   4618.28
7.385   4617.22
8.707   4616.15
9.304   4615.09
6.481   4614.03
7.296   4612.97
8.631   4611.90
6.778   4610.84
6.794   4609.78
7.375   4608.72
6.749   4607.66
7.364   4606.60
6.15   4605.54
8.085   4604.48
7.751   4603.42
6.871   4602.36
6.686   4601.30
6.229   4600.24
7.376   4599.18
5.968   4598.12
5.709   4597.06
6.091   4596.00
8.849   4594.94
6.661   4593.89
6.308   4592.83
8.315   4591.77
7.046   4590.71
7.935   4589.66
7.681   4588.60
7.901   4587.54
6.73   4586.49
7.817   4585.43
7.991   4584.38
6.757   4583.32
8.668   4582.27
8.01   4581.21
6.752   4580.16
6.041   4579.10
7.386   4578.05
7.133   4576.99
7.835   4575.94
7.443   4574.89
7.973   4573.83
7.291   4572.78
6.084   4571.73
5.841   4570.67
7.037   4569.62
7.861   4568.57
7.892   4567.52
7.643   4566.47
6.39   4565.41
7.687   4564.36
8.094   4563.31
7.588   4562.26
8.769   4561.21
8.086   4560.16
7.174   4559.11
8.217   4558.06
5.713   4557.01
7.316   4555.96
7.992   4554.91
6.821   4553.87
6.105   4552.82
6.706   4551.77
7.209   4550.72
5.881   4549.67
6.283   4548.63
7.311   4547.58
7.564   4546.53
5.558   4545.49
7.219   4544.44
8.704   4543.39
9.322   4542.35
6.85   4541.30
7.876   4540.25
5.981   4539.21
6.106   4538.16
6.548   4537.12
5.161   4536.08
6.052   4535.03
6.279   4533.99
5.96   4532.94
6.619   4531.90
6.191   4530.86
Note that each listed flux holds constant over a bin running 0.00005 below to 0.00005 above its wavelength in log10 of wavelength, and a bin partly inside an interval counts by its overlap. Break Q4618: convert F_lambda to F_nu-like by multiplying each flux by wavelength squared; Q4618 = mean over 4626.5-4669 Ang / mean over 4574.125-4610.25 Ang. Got 1.07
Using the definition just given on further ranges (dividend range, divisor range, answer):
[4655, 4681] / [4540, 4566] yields 1.08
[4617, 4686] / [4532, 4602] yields 1.08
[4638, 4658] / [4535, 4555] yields 1.12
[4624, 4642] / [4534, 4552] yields 1.20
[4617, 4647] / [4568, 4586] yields 1.08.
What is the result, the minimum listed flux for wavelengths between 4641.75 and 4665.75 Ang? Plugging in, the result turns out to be 5.389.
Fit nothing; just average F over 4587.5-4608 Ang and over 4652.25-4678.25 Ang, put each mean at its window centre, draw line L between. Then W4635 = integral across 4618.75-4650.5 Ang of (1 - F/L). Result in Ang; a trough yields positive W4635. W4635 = -1.0 Ang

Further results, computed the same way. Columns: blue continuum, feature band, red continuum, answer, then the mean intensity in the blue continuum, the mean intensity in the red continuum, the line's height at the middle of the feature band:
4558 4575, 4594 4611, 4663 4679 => 0.98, 7.45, 7.15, 7.35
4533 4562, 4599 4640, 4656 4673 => -1.19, 6.98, 7.5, 7.3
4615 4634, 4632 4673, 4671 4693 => 1.03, 7.86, 7.29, 7.58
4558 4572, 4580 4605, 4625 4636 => 1.48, 7.45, 8.11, 7.73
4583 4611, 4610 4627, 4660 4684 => -0.95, 7.12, 7.21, 7.14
